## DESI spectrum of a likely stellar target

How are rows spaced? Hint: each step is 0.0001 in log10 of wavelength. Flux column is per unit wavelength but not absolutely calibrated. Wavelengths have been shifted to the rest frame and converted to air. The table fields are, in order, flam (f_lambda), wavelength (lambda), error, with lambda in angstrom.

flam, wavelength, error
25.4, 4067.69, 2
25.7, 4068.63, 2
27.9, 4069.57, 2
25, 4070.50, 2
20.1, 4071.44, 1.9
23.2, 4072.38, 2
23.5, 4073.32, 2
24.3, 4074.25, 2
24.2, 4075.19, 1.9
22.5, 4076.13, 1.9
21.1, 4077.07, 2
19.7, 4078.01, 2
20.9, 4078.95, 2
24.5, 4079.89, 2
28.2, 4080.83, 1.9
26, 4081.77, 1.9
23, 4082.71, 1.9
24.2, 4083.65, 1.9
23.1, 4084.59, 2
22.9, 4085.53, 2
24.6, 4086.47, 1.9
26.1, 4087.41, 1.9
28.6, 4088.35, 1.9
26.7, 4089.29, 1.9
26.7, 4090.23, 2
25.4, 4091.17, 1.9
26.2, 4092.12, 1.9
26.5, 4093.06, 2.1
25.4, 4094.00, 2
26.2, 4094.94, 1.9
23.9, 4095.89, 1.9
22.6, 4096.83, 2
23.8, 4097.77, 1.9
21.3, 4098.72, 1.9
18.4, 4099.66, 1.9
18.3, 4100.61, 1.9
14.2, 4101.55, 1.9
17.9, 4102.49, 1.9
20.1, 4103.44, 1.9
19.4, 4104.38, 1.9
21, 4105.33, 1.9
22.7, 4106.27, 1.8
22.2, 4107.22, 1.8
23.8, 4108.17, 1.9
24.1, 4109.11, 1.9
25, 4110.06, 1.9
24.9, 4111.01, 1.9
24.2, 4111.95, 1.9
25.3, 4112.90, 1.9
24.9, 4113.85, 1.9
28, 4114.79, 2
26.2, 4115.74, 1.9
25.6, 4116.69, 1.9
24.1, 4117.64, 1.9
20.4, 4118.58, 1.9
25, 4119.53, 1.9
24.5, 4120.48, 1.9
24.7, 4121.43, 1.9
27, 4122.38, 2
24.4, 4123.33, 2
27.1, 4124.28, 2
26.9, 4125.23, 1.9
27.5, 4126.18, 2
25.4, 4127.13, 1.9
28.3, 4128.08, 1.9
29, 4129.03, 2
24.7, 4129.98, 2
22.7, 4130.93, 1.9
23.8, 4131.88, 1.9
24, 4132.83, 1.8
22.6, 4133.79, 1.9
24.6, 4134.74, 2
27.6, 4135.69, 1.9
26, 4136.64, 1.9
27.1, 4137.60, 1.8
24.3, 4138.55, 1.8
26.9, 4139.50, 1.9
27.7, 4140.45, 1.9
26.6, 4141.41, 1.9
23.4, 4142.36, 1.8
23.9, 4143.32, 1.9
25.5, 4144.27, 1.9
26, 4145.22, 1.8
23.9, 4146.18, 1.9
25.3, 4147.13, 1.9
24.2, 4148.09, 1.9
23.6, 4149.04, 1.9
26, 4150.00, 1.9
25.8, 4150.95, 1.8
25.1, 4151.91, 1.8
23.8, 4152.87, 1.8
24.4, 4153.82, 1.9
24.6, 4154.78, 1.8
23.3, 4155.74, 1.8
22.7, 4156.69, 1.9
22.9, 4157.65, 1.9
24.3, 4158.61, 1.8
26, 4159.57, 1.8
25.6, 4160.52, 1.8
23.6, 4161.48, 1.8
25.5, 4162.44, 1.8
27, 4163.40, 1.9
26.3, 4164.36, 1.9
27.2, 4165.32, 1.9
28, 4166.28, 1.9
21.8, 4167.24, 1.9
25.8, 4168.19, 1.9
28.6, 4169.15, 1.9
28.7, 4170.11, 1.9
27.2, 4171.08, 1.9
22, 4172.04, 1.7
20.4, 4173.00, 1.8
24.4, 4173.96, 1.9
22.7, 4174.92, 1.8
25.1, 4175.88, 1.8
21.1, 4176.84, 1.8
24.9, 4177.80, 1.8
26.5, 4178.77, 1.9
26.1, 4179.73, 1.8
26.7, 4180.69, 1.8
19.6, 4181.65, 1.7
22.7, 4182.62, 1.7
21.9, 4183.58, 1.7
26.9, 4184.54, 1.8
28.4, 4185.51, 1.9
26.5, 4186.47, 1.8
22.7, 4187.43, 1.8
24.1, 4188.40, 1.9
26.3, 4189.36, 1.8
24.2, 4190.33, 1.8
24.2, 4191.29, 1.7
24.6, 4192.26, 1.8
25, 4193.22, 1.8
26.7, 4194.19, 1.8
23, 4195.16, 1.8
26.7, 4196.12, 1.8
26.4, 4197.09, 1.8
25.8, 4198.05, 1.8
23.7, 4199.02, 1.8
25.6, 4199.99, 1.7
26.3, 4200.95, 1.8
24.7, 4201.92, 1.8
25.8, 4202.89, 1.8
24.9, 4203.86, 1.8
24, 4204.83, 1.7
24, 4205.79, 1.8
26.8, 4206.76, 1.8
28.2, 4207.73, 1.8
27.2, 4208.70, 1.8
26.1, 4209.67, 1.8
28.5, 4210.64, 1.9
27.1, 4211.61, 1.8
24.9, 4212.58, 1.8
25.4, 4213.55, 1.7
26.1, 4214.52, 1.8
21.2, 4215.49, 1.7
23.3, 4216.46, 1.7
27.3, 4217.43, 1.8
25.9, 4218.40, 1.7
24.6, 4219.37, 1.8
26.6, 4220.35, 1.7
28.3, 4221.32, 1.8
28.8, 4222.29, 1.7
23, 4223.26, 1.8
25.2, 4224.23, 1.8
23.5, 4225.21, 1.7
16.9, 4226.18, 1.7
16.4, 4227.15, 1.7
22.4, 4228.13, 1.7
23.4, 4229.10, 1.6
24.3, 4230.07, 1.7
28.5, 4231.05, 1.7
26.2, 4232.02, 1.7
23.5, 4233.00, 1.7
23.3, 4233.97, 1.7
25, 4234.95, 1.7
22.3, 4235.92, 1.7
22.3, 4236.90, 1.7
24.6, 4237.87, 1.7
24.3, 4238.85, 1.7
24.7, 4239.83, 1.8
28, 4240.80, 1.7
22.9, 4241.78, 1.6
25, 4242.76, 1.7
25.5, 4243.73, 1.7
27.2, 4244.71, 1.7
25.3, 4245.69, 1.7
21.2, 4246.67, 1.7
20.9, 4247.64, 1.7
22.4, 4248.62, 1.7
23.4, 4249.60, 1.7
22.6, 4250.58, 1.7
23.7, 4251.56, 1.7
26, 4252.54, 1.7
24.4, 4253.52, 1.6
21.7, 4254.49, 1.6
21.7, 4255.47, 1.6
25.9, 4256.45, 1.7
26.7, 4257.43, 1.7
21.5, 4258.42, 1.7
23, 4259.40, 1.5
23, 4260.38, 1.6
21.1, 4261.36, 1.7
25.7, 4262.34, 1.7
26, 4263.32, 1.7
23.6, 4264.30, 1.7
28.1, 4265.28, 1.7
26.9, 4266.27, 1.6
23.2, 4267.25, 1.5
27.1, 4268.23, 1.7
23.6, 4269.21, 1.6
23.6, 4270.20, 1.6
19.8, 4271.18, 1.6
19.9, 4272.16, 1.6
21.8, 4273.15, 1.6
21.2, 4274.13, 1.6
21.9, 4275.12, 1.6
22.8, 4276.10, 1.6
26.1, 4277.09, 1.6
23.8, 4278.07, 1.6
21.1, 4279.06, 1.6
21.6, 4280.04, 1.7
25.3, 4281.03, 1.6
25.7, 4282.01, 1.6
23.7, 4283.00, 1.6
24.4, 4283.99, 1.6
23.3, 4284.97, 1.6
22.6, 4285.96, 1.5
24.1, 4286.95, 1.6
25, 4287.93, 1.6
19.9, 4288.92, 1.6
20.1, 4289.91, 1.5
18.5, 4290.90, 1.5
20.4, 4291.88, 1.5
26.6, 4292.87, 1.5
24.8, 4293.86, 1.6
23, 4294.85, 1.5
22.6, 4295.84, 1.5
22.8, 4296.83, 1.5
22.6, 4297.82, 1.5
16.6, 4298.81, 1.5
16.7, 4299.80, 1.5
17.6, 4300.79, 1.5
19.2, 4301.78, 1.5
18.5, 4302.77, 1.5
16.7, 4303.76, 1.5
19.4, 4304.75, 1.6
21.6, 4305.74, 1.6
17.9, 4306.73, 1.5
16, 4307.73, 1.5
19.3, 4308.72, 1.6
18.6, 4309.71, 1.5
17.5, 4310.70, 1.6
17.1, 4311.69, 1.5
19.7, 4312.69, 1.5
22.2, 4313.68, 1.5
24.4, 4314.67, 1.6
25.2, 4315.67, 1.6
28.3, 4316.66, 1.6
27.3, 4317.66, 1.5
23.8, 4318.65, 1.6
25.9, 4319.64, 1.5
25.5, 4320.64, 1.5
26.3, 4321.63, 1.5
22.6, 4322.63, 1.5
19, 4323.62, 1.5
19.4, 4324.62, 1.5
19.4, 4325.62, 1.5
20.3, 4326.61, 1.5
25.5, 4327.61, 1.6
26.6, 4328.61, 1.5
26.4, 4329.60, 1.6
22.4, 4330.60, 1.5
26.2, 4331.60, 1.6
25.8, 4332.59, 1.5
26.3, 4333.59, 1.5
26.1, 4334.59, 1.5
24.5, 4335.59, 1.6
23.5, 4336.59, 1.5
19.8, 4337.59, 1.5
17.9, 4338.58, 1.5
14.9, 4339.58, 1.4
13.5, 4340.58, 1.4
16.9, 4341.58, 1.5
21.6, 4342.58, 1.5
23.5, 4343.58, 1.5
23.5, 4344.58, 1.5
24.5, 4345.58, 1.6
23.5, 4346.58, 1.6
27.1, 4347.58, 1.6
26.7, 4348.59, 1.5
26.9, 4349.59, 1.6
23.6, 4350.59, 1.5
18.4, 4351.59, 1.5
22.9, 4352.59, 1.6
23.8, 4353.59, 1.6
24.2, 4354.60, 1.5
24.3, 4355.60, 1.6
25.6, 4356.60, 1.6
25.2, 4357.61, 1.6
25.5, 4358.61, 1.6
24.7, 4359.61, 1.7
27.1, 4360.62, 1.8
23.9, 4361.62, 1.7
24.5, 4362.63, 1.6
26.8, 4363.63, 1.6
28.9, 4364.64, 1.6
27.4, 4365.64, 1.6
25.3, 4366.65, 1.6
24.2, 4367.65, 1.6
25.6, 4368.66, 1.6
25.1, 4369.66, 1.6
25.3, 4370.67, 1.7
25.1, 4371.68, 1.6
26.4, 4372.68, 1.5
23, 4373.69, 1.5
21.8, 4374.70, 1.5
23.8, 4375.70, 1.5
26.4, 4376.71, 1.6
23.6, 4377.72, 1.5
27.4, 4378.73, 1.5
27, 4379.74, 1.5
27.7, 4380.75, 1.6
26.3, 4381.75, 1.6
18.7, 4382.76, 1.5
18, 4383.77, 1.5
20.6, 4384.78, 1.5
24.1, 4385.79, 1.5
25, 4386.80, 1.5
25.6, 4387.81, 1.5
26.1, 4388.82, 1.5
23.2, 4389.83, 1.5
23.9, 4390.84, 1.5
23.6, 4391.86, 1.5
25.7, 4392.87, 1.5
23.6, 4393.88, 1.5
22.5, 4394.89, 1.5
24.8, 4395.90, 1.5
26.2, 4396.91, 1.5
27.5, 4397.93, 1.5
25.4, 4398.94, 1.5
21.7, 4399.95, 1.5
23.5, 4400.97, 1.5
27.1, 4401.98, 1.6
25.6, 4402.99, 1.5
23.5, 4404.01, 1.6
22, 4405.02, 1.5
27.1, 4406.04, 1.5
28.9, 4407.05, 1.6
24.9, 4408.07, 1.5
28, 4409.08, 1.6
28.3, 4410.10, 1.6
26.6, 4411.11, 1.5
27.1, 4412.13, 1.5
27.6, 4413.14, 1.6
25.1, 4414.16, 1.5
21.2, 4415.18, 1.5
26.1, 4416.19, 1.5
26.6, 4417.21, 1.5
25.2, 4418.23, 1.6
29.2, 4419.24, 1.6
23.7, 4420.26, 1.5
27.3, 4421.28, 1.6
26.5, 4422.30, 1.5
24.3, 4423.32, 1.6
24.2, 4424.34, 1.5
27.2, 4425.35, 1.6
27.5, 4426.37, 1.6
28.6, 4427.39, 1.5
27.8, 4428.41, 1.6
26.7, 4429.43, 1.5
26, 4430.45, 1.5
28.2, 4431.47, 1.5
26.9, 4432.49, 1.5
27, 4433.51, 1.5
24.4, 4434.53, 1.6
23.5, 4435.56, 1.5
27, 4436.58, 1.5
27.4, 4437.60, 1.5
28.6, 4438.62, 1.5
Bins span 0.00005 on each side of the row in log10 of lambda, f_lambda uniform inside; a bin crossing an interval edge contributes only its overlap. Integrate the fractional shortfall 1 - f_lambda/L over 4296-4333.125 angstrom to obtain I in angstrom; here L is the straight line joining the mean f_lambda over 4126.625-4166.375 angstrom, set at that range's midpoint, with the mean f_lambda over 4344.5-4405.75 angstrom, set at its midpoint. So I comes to 4.68 angstrom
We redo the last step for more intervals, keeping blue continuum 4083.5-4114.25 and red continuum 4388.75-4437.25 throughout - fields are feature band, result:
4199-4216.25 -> -1.02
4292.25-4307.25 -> 2.67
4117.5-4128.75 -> -0.97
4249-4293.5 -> 2.28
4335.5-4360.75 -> 2.49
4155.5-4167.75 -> -0.60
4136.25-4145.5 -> -0.81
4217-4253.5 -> 0.26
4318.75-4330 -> 0.77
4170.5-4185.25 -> -0.02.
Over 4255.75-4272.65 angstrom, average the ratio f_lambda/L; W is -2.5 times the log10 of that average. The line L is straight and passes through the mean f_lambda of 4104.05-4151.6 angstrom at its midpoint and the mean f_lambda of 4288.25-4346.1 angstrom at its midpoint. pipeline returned -0.07 mag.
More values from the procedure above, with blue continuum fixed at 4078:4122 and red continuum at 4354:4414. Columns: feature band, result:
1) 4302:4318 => 0.20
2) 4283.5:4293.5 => 0.10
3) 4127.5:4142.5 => -0.08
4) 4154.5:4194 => -0.03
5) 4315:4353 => 0.07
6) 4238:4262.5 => 0.02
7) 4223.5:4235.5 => 0.05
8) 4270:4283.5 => 0.08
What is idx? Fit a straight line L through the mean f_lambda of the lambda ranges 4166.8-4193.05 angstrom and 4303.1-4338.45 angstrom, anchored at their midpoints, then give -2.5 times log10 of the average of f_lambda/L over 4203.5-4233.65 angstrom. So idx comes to -0.04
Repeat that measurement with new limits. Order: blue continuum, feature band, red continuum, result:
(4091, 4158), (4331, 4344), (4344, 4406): 0.14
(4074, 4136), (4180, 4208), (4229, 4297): -0.05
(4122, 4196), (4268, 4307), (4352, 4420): 0.15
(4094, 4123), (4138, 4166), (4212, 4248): -0.07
